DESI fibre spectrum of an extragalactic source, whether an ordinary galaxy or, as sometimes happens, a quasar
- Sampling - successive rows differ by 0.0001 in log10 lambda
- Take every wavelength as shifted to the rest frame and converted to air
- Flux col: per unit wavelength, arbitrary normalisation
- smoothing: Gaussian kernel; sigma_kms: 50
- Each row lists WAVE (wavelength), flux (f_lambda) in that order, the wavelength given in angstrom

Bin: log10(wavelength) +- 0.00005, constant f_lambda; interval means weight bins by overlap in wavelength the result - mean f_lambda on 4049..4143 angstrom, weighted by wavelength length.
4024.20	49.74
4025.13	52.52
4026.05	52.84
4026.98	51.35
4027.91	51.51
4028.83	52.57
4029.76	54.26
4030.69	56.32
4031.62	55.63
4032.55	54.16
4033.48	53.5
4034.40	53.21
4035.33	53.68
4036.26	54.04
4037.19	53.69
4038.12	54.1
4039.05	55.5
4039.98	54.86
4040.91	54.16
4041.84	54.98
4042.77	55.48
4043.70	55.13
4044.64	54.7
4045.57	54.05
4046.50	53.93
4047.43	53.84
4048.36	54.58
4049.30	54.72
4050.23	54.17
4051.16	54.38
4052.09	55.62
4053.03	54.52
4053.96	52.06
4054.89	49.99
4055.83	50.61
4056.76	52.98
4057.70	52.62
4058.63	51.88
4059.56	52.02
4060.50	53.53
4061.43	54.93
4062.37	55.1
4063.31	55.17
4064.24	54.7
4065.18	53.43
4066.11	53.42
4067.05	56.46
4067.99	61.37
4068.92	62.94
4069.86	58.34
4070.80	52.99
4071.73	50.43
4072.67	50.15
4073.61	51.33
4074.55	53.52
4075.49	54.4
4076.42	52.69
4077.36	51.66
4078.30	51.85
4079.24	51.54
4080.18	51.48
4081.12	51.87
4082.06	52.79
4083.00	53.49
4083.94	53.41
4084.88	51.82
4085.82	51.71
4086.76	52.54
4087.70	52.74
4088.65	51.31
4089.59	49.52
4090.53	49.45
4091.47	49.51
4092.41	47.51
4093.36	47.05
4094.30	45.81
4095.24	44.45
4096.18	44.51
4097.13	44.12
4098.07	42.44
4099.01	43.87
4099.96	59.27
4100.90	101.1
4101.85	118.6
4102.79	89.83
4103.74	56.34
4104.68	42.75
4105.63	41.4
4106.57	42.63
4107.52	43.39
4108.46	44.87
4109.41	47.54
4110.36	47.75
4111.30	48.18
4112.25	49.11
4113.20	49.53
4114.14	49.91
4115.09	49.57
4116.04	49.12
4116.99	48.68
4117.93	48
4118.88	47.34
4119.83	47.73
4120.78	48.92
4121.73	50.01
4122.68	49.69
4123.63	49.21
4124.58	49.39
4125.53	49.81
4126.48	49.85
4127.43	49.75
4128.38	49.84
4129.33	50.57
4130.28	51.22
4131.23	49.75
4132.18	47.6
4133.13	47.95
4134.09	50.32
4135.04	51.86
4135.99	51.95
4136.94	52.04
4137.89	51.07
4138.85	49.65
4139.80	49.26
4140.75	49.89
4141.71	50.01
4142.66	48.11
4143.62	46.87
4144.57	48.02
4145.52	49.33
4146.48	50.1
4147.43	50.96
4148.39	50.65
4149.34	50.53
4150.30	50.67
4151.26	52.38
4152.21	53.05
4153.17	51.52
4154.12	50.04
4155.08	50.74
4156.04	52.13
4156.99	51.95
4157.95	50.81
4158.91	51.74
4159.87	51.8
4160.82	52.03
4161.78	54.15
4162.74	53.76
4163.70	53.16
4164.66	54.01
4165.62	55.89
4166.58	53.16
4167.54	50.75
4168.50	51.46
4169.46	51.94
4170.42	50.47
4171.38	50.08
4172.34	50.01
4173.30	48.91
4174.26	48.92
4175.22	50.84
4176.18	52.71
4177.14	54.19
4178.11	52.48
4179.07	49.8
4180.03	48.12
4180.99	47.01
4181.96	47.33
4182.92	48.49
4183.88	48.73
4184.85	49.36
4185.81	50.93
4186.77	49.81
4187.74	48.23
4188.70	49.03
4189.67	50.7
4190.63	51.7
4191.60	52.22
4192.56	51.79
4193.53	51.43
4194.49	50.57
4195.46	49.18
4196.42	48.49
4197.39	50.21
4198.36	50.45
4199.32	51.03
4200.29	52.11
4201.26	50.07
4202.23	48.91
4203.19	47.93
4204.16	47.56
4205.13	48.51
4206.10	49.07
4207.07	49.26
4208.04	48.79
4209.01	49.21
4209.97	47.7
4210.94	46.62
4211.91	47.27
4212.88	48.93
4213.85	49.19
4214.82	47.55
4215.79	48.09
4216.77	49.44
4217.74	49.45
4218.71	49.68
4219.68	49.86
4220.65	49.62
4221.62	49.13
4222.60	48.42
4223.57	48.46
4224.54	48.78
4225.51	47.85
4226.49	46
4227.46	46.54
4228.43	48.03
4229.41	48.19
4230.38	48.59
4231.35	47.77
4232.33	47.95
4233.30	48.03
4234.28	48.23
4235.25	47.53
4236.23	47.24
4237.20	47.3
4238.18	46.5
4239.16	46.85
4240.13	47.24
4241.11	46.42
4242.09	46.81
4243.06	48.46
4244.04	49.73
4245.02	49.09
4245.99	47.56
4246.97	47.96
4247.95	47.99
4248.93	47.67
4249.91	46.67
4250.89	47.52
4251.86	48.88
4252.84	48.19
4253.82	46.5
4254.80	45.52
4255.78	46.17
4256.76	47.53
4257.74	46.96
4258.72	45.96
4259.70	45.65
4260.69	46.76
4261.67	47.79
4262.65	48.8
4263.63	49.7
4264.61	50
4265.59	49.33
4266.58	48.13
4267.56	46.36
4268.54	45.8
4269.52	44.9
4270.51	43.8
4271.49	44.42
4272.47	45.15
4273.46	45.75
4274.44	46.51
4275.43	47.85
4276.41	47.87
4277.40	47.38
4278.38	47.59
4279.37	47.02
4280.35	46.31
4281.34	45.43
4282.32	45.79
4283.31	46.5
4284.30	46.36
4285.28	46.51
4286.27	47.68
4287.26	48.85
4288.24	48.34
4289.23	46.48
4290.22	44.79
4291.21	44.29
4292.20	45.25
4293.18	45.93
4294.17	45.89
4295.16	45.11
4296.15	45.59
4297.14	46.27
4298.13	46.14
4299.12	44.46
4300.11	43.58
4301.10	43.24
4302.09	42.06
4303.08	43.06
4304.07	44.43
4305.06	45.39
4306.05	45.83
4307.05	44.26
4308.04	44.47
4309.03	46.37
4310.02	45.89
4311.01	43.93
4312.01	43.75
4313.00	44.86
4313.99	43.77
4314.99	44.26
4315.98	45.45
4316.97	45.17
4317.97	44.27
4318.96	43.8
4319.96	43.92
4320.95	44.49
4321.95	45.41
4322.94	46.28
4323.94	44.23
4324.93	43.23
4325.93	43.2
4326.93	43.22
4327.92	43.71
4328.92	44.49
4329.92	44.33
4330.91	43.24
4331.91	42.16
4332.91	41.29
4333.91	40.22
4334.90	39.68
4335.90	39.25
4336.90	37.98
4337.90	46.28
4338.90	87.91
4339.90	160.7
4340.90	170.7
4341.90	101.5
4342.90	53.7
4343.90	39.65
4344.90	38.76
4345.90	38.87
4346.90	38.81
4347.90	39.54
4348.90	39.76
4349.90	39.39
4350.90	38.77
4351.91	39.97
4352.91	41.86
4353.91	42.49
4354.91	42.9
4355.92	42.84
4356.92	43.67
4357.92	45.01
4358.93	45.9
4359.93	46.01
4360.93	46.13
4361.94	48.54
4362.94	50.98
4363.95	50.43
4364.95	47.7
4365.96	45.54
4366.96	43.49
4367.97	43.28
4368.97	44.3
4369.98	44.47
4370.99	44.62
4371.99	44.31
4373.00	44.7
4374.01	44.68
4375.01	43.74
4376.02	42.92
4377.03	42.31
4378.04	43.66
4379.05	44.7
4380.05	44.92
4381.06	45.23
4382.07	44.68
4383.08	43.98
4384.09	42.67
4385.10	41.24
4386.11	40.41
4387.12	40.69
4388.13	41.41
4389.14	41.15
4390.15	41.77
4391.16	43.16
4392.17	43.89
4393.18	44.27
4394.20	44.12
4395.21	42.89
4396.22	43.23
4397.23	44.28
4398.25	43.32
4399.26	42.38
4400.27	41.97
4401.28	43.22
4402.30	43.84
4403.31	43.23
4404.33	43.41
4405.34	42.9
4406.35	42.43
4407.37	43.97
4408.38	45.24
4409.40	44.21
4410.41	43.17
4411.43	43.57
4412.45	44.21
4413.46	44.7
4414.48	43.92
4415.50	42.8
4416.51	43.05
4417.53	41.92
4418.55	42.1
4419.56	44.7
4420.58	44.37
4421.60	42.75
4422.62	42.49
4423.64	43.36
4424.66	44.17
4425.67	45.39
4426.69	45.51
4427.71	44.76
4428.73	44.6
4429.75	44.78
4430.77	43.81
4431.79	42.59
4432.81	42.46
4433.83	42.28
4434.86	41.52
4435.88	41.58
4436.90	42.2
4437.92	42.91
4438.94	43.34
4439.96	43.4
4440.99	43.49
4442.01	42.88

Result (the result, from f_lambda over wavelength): 52.3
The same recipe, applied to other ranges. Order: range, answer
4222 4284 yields 47.3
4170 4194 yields 50.1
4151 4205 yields 50.8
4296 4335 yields 44.1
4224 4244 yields 47.6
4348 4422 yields 43.6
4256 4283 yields 46.8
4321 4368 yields 50.7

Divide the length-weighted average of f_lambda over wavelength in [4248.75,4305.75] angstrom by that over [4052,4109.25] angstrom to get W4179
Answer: 0.86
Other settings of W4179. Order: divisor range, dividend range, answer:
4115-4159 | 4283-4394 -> 0.94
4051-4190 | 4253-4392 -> 0.91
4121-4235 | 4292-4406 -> 0.94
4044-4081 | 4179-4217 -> 0.92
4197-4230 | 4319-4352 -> 1.08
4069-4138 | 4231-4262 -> 0.91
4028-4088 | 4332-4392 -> 0.91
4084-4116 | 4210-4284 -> 0.90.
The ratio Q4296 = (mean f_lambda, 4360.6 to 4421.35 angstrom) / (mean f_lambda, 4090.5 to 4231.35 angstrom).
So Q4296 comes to 0.87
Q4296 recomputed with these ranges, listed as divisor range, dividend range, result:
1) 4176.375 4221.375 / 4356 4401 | 0.89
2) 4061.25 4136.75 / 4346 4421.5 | 0.83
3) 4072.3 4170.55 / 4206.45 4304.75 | 0.91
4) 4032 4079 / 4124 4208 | 0.93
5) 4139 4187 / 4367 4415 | 0.86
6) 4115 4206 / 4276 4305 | 0.91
